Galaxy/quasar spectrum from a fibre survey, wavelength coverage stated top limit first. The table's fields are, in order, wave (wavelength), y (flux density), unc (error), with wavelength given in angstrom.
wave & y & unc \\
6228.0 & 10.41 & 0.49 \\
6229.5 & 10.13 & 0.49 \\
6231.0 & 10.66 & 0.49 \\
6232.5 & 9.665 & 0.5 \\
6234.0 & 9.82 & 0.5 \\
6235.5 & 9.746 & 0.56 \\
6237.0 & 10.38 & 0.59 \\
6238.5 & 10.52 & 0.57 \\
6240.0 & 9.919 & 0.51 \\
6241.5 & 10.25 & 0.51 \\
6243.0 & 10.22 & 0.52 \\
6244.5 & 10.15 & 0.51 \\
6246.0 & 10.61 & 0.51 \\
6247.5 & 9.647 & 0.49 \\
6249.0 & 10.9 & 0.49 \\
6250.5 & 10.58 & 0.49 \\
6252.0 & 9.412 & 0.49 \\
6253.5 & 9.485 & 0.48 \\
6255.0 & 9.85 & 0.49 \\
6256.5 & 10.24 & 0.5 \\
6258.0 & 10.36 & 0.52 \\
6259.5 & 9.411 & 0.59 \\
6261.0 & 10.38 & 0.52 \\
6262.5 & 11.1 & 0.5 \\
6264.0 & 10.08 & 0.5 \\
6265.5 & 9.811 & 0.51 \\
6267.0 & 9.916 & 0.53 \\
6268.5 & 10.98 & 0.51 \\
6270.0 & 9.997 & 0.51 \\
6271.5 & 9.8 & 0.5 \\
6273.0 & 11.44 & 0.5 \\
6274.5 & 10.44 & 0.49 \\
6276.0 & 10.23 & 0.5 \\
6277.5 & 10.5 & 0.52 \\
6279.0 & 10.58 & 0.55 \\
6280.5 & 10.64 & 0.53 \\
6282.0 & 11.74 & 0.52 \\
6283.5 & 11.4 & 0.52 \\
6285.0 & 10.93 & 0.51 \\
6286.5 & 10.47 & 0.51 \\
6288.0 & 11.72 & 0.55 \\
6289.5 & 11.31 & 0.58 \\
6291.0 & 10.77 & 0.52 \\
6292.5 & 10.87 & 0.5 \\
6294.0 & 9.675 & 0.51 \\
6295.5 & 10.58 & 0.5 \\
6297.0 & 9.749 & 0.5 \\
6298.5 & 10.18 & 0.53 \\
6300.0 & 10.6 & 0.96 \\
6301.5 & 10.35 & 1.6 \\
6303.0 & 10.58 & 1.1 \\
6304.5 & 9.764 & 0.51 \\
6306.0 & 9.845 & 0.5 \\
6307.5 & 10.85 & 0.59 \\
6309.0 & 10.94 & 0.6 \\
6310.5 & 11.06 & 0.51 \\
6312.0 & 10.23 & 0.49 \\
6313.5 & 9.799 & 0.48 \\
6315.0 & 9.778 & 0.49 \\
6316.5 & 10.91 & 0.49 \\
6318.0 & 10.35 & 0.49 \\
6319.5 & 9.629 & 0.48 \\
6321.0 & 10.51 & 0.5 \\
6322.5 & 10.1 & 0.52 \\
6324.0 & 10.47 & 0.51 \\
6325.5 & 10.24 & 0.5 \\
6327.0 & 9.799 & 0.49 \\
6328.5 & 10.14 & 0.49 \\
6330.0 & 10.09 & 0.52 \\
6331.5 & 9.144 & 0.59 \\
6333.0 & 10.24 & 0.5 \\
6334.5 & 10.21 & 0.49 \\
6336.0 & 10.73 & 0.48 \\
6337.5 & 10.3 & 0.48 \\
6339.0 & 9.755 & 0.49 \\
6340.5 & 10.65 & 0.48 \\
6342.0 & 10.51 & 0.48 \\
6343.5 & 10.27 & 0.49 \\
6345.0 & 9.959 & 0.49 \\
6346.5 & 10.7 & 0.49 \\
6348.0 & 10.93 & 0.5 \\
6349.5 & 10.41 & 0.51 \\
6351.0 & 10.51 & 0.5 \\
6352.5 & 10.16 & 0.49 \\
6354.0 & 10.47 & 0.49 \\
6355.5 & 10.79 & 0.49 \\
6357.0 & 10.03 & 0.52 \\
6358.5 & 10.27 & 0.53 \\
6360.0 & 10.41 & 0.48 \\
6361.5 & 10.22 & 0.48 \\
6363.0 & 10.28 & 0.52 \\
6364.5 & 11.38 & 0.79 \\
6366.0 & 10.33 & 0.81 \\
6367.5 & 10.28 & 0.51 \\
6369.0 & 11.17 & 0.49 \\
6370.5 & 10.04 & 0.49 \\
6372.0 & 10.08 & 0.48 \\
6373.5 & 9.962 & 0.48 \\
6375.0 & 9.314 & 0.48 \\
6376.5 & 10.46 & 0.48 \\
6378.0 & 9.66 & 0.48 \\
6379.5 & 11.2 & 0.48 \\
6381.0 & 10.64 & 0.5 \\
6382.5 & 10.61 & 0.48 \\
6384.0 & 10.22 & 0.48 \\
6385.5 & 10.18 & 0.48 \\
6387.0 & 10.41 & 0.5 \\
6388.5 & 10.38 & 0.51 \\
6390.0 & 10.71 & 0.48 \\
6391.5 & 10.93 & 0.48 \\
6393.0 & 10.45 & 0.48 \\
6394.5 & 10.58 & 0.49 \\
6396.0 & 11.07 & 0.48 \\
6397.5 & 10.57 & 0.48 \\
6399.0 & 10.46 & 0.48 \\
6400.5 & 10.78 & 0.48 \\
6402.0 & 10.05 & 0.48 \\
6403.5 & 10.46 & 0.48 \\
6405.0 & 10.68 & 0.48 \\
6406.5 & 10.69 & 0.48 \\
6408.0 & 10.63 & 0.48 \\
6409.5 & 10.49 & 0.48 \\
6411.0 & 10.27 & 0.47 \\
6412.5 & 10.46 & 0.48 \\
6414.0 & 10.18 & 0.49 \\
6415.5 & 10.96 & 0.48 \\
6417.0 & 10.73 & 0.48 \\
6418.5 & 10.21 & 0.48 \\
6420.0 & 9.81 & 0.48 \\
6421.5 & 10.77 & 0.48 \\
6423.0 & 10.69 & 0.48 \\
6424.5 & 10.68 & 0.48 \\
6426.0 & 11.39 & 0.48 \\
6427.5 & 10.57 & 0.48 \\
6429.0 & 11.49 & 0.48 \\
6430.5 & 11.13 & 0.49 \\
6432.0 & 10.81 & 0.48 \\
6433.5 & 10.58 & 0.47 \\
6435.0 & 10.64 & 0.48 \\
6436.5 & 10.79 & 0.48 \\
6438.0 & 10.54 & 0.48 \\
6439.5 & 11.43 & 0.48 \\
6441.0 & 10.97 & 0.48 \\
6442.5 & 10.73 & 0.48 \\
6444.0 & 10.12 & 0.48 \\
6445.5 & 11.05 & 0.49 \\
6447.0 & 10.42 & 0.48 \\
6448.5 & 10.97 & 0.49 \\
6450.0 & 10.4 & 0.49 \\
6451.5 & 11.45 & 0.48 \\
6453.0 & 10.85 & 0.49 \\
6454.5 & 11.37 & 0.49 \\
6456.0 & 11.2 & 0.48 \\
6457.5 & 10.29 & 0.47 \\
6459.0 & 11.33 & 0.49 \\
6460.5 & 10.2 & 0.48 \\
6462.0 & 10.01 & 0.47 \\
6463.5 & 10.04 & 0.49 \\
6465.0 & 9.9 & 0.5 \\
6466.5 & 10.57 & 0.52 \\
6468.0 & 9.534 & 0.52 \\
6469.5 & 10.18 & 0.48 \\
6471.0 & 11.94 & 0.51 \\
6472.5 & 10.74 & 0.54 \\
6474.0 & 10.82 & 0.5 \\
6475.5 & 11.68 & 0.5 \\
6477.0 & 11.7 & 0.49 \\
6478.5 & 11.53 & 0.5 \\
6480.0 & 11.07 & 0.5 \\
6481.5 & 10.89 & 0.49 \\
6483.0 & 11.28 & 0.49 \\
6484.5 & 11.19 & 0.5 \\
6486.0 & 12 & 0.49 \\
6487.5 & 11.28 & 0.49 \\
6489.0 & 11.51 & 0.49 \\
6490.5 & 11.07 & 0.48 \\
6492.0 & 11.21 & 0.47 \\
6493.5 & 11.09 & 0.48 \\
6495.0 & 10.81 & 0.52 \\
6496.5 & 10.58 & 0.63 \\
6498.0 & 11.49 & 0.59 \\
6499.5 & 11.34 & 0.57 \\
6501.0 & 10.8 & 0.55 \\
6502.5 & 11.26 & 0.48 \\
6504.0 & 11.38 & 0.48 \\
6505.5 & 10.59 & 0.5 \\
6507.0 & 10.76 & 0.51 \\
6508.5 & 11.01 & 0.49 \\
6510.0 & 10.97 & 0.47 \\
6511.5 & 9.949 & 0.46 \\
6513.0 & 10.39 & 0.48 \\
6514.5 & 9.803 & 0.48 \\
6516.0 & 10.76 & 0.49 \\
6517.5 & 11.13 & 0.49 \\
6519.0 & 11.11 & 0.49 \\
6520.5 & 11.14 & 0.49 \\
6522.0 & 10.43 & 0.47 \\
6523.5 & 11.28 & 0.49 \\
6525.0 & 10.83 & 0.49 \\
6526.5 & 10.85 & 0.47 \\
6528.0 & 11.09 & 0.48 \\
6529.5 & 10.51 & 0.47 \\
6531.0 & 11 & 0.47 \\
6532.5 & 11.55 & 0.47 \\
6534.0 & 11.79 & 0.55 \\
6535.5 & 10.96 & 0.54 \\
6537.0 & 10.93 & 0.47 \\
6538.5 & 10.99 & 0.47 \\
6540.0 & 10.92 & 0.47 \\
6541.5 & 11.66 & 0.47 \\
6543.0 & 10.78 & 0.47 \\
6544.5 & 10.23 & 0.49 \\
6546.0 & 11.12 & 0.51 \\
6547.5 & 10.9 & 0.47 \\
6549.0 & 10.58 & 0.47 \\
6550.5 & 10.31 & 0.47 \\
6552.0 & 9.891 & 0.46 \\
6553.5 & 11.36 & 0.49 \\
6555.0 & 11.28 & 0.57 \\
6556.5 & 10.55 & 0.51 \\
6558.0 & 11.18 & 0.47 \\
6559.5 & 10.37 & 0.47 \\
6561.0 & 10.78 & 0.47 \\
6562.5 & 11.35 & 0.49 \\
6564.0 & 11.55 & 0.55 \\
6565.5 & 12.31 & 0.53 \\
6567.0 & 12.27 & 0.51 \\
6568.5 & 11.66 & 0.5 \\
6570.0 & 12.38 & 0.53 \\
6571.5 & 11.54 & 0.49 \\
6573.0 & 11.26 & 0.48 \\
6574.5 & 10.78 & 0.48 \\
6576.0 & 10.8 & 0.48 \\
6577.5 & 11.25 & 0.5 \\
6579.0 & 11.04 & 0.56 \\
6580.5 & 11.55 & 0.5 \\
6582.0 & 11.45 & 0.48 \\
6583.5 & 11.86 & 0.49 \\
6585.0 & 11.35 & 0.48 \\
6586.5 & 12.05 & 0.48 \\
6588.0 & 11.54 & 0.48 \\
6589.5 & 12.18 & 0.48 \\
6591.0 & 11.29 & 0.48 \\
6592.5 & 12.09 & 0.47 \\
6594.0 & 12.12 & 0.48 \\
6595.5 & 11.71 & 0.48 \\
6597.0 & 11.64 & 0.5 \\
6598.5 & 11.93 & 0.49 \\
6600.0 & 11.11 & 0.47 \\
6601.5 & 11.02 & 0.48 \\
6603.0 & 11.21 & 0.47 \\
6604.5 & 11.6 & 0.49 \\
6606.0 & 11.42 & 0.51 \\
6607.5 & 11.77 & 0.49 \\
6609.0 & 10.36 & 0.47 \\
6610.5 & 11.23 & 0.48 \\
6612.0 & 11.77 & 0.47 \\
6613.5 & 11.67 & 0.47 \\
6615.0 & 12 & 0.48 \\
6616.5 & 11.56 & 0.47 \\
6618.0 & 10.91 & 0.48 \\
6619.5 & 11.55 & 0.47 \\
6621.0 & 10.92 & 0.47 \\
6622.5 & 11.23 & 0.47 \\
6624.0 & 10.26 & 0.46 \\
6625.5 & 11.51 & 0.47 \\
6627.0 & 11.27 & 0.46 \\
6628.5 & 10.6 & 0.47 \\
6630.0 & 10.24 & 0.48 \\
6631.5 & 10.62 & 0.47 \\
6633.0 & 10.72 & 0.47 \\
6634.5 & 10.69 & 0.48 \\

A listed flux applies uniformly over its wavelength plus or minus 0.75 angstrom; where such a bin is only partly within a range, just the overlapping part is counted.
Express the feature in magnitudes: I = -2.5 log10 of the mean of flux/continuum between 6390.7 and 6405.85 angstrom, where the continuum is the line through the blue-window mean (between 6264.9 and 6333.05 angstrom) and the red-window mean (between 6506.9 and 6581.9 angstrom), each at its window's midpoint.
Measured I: 0.01 mag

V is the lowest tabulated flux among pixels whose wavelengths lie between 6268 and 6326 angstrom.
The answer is 9.629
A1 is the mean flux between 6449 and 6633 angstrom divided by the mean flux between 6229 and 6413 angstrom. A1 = 1.07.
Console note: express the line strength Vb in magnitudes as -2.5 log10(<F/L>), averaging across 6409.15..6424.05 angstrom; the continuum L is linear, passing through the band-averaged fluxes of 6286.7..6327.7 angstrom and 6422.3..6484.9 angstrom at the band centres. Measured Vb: 0.03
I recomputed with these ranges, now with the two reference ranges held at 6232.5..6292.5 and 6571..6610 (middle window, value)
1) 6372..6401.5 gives 0.04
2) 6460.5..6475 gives 0.06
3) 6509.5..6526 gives 0.05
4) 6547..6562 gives 0.06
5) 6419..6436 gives 0.02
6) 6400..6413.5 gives 0.04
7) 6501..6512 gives 0.03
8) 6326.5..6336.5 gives 0.06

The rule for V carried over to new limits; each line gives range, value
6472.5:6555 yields 9.803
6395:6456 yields 9.81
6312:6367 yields 9.144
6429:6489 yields 9.534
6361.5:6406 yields 9.314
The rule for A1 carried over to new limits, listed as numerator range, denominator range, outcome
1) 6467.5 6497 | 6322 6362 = 1.08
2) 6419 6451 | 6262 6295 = 1.01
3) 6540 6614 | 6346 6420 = 1.08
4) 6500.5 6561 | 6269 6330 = 1.04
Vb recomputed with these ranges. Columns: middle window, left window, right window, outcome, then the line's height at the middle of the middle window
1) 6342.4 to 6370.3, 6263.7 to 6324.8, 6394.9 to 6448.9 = 0.01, 10.6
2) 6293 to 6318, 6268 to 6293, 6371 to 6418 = 0.04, 10.7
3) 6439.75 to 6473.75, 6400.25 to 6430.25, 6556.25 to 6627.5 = 0.01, 10.8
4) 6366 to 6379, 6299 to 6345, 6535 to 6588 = 0.03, 10.5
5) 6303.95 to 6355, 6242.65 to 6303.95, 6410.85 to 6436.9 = 0.03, 10.5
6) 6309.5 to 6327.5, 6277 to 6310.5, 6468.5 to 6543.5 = 0.05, 10.7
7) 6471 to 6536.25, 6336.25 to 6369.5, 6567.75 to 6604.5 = 0.01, 11.1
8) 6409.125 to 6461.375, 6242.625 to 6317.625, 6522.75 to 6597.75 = 0.01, 10.9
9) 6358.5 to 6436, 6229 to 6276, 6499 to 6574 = 0.01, 10.6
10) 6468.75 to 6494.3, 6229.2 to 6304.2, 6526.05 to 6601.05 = -0.02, 11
